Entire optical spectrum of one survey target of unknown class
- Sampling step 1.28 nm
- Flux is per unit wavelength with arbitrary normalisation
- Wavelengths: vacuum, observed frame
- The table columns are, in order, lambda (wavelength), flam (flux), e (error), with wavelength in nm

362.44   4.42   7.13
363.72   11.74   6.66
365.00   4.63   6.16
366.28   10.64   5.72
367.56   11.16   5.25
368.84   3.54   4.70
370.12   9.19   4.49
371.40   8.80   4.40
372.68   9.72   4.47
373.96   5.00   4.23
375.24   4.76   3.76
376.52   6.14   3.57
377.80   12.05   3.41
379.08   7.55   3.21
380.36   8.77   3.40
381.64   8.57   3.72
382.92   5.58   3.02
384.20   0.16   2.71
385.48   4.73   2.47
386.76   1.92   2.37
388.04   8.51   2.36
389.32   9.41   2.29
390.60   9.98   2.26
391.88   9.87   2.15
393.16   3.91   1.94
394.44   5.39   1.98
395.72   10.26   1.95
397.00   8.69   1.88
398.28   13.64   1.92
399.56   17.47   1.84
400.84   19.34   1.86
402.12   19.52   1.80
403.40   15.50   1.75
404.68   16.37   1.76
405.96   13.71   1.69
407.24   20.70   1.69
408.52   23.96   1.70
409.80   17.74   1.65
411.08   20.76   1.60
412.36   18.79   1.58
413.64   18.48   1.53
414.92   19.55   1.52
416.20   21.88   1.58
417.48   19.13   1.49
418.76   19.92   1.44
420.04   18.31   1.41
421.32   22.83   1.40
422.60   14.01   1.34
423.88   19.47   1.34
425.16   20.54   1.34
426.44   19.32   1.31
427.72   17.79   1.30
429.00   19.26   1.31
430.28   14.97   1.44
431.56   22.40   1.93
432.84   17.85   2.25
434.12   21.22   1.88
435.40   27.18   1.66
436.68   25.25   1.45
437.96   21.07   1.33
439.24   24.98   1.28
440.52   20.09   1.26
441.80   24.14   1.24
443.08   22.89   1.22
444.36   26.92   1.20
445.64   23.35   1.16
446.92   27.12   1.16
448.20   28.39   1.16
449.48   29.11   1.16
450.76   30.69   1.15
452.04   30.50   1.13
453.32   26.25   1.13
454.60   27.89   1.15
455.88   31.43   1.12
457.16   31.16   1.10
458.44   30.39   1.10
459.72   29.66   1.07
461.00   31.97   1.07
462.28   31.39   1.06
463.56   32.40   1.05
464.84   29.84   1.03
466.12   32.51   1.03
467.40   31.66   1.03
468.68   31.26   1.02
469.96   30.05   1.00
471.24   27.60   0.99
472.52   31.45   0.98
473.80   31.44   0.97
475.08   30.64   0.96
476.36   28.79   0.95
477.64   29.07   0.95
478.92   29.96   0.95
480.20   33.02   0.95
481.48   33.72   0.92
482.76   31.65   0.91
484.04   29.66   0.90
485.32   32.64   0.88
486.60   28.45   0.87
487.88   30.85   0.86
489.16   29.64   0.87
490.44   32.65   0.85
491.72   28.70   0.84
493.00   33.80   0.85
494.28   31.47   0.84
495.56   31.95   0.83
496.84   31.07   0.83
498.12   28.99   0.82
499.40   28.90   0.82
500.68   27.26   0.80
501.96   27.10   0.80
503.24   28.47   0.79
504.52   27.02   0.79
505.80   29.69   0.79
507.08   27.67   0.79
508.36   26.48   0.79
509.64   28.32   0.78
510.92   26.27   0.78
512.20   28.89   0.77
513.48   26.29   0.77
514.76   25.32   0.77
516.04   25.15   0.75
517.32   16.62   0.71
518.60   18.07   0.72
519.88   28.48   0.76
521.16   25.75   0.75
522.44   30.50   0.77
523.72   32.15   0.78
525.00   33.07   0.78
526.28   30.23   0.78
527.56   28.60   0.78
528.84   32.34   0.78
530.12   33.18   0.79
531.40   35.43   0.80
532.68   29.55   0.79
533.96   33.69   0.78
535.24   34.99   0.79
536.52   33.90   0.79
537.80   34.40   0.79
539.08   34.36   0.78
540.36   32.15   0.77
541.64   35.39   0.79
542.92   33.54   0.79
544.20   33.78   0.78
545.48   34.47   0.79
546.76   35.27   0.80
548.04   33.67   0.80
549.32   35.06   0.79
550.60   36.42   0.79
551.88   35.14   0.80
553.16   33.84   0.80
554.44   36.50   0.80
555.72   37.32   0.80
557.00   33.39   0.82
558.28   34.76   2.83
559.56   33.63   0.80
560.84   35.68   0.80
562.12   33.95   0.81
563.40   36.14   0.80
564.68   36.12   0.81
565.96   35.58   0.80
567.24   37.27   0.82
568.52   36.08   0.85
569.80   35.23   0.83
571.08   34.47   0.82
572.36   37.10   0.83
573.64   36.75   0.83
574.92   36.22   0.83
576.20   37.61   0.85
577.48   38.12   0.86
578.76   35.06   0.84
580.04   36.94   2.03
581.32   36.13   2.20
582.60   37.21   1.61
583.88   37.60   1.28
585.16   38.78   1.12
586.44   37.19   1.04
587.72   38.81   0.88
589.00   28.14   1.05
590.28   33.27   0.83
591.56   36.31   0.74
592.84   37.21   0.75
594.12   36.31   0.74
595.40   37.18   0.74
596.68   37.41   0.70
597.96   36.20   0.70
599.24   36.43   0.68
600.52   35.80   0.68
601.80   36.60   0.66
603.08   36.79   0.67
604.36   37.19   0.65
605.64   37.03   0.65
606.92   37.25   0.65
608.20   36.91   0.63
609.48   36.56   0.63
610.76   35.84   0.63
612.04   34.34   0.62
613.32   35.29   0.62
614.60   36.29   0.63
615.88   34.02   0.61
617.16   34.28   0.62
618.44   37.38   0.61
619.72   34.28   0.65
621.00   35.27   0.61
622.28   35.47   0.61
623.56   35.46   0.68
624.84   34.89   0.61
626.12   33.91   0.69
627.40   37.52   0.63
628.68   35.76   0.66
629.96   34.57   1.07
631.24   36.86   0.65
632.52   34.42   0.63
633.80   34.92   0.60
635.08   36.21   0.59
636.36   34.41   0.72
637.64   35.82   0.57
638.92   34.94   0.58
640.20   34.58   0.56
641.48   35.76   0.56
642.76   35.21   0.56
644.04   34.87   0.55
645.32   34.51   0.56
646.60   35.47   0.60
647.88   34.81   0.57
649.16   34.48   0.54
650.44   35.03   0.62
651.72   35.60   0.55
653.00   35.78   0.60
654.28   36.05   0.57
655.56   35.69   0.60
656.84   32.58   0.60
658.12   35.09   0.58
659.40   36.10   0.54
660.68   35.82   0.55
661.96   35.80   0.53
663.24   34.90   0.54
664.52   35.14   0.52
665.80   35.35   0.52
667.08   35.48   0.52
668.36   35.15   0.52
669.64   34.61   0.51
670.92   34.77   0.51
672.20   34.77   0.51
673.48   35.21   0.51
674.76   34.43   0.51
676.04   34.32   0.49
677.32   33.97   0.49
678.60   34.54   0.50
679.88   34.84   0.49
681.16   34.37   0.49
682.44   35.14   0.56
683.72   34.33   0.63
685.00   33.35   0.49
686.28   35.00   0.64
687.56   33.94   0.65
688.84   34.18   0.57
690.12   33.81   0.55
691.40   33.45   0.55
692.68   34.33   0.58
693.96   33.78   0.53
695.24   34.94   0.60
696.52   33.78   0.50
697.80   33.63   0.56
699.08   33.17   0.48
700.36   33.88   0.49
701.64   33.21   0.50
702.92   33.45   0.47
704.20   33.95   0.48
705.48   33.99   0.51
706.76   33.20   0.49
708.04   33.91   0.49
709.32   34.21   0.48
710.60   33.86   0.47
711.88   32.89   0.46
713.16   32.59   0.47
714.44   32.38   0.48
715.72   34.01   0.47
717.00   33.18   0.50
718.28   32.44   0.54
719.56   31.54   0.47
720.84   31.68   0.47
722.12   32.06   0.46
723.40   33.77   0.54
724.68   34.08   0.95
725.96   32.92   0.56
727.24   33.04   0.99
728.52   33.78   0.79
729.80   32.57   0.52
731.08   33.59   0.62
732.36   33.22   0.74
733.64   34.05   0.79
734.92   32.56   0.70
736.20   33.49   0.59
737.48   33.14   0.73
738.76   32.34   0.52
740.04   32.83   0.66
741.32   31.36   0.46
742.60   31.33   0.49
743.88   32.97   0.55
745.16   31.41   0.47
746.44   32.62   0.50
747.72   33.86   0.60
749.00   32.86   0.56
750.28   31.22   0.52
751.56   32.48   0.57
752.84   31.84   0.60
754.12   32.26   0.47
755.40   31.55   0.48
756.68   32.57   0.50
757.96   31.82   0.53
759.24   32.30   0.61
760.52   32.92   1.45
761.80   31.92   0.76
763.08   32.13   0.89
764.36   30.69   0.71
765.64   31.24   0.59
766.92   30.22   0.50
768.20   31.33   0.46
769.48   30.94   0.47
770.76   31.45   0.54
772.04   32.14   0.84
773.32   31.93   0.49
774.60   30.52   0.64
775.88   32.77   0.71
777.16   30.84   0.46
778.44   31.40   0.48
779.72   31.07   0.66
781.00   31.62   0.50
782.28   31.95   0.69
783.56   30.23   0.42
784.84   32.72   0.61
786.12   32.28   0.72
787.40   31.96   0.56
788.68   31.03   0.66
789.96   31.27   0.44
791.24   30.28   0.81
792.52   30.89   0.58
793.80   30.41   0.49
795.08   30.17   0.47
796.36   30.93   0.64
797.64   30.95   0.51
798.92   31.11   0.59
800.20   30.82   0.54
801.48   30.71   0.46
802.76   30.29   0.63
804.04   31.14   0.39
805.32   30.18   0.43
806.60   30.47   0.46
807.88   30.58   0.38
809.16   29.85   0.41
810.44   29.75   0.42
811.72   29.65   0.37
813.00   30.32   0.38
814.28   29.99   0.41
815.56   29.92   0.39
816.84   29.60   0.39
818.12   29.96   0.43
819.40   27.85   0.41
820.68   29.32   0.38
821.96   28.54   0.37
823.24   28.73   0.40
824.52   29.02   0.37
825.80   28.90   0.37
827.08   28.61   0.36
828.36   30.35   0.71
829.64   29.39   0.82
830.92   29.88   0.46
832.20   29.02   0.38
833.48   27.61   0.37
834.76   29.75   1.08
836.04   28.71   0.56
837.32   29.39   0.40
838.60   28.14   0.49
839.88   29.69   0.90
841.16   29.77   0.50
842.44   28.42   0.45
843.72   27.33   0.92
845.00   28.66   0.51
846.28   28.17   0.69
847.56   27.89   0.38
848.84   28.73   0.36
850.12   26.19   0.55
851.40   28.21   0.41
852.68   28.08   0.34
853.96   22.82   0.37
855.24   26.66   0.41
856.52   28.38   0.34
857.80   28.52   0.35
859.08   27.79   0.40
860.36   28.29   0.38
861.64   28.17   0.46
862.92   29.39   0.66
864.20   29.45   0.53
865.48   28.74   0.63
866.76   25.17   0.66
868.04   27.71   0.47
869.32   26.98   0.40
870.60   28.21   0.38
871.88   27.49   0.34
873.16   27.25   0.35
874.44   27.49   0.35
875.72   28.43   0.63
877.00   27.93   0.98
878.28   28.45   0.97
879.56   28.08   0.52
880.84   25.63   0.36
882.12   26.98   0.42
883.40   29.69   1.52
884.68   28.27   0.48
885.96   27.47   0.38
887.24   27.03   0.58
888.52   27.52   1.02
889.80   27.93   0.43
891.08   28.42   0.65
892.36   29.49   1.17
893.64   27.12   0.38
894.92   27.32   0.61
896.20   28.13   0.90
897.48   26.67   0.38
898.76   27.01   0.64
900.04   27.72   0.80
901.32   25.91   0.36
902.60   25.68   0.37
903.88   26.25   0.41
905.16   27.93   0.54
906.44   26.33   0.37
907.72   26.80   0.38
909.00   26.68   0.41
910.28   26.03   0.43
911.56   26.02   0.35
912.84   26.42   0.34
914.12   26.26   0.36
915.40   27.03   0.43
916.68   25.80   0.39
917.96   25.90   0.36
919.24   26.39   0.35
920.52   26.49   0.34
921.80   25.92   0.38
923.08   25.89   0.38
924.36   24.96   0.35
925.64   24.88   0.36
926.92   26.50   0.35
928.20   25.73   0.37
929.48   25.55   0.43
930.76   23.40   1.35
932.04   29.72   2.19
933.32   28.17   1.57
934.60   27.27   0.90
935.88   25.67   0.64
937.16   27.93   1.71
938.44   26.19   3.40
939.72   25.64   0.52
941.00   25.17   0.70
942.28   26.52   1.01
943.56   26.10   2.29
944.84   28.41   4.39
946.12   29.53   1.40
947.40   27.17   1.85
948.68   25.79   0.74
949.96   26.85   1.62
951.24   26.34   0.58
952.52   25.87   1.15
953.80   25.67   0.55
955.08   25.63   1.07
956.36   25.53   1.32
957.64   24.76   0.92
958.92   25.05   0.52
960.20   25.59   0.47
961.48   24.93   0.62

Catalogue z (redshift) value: 0.000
